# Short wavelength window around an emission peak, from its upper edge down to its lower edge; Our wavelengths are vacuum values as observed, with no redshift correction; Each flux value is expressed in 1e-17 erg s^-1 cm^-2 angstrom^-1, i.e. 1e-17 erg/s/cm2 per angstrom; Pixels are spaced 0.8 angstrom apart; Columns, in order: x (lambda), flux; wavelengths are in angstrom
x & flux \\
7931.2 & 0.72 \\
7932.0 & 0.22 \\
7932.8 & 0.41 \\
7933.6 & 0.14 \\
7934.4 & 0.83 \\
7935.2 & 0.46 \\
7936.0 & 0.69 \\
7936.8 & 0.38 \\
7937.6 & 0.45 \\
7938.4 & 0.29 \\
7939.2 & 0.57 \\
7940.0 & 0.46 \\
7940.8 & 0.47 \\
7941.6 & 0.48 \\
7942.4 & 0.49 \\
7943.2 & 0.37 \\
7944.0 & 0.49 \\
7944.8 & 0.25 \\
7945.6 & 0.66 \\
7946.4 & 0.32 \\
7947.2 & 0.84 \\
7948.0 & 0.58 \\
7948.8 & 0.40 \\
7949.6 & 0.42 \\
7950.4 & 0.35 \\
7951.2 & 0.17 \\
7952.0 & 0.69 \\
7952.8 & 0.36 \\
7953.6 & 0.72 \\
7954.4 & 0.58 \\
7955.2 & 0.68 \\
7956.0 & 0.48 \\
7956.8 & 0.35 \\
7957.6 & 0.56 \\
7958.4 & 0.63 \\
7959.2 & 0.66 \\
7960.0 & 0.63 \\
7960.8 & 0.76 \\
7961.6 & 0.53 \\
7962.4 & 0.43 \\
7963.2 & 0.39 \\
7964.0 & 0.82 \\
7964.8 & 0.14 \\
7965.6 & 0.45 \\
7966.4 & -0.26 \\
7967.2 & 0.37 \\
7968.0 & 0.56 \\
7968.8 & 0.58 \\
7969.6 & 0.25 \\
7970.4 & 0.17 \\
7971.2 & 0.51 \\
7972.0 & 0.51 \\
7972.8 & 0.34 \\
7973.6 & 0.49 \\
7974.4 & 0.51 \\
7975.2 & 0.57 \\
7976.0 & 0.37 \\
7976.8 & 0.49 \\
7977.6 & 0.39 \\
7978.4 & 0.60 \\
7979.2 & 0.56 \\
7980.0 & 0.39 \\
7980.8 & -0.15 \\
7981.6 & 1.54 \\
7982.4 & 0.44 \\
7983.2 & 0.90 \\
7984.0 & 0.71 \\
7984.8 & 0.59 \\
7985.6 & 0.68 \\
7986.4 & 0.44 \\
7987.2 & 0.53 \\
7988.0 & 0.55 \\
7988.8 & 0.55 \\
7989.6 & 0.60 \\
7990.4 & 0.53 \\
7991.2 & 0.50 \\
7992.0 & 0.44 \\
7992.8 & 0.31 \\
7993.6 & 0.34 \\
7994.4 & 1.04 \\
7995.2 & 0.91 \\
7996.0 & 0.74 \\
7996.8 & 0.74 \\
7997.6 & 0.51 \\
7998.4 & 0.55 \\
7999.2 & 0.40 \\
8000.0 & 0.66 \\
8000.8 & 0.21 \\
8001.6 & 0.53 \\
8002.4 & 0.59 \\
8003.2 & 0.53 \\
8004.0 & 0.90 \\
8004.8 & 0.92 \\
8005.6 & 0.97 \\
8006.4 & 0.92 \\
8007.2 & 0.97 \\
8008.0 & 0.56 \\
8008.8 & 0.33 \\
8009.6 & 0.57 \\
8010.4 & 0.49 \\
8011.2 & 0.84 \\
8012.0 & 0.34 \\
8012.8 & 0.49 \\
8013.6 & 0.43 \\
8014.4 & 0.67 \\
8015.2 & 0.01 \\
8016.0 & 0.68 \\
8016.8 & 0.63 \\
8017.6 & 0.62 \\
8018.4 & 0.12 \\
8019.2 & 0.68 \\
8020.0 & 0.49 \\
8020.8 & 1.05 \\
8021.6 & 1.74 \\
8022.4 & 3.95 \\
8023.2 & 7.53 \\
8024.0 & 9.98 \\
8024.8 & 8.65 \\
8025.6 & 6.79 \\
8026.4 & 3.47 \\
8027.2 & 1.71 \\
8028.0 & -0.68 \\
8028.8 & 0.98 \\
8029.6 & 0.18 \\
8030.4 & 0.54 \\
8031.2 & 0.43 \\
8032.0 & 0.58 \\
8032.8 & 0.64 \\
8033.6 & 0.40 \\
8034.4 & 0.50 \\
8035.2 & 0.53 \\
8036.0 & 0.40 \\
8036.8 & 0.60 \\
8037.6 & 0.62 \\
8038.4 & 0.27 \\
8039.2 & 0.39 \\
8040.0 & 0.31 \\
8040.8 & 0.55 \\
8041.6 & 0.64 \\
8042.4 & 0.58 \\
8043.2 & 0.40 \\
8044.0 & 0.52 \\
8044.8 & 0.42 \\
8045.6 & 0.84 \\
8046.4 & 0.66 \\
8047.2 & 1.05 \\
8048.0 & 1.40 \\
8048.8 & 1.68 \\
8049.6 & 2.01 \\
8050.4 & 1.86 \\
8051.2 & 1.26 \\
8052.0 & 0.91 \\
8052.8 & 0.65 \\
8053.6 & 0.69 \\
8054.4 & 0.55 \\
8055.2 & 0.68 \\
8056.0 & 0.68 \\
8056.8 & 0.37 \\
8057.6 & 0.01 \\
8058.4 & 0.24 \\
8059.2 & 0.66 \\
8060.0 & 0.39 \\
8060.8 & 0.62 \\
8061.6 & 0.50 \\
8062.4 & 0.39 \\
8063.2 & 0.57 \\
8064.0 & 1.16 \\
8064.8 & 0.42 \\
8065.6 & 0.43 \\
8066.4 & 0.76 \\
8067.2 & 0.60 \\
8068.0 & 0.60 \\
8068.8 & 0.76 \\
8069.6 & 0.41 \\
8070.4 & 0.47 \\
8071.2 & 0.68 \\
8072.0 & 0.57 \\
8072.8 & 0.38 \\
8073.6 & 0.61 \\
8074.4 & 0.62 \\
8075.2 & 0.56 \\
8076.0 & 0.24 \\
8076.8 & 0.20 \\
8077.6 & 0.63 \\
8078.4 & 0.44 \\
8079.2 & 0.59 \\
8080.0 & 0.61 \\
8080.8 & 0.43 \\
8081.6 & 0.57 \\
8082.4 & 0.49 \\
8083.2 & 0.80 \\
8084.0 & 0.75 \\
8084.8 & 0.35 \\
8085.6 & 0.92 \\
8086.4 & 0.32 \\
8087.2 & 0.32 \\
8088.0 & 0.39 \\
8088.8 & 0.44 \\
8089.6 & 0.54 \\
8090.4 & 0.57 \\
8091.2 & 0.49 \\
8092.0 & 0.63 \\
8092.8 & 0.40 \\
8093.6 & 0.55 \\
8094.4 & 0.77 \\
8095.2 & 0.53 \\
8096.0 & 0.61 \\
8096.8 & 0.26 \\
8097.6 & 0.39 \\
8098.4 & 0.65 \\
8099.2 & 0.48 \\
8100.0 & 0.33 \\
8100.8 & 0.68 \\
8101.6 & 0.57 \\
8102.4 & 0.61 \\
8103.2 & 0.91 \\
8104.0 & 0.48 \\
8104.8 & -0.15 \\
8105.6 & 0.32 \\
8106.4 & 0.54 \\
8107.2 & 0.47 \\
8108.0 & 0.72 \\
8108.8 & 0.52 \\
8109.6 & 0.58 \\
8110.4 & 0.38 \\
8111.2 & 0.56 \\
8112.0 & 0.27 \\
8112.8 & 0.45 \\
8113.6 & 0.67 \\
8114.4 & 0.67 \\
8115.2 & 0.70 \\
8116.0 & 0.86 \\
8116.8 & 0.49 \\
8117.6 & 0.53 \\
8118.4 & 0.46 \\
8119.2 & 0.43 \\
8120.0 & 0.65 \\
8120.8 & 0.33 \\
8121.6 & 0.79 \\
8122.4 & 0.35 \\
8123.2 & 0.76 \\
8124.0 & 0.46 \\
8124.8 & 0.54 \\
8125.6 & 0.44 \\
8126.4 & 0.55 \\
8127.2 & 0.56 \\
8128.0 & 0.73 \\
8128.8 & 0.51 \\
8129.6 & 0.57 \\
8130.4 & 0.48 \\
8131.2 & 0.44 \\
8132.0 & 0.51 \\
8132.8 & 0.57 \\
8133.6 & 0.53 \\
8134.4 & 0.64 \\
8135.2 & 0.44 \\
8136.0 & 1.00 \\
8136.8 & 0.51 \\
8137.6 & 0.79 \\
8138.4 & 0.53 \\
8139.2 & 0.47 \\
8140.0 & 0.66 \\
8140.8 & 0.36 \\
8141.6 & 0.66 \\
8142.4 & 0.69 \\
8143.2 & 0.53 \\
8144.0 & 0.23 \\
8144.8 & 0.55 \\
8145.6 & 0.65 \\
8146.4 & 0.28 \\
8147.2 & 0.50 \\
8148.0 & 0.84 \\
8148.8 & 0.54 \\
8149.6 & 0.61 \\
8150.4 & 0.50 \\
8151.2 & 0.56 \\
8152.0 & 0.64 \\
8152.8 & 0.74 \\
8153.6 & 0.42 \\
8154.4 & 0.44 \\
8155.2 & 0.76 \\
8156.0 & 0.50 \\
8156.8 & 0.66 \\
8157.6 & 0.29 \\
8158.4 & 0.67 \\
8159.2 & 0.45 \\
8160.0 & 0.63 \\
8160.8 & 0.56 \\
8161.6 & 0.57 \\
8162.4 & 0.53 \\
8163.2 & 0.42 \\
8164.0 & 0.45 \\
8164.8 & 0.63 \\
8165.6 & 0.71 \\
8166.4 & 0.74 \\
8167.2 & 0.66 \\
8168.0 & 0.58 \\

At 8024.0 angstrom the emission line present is H-alpha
